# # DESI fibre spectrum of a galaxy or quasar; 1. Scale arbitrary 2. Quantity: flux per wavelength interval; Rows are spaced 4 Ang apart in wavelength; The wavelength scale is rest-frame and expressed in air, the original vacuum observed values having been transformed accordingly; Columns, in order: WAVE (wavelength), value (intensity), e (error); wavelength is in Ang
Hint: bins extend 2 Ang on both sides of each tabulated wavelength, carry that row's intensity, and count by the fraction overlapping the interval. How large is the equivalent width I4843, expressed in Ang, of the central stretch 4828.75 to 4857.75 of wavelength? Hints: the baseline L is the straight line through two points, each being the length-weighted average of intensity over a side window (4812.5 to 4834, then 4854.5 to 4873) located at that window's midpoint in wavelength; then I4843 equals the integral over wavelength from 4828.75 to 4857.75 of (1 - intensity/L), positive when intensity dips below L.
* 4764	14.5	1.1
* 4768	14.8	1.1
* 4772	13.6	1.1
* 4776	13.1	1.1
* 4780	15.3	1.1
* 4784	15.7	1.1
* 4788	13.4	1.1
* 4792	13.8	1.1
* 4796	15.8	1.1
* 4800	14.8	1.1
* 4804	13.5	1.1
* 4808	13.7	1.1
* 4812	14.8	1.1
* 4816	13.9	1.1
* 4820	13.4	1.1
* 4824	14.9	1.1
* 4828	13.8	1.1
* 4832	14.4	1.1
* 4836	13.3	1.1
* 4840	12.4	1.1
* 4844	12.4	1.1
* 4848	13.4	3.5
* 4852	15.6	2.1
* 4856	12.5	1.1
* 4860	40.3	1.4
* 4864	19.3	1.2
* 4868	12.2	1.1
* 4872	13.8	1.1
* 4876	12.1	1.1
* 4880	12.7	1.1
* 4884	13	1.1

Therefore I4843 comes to 6.04 Ang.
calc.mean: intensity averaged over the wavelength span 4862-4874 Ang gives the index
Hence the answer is 15.1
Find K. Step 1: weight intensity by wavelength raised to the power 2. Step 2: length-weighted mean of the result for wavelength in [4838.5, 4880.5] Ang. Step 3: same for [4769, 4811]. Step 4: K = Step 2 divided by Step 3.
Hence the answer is 1.2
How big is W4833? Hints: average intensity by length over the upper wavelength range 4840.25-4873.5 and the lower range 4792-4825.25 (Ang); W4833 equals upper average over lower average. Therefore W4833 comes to 1.20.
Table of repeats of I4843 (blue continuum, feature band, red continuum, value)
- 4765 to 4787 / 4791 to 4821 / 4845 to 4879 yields 2.18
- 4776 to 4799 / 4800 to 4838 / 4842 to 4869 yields 5.25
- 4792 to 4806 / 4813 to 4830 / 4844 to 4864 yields 2.60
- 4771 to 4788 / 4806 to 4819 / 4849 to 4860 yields 1.77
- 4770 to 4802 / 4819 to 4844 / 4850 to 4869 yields 6.18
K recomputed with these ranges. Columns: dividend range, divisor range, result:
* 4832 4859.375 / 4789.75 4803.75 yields 1.03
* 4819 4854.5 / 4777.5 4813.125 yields 0.96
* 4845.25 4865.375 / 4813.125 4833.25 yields 1.44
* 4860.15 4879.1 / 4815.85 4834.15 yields 1.21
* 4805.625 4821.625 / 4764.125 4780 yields 1.01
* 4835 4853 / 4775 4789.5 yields 0.94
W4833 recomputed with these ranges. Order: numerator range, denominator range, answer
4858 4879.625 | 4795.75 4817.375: 1.33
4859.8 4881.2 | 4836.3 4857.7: 1.26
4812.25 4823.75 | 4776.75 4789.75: 0.96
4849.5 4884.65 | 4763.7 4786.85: 1.17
